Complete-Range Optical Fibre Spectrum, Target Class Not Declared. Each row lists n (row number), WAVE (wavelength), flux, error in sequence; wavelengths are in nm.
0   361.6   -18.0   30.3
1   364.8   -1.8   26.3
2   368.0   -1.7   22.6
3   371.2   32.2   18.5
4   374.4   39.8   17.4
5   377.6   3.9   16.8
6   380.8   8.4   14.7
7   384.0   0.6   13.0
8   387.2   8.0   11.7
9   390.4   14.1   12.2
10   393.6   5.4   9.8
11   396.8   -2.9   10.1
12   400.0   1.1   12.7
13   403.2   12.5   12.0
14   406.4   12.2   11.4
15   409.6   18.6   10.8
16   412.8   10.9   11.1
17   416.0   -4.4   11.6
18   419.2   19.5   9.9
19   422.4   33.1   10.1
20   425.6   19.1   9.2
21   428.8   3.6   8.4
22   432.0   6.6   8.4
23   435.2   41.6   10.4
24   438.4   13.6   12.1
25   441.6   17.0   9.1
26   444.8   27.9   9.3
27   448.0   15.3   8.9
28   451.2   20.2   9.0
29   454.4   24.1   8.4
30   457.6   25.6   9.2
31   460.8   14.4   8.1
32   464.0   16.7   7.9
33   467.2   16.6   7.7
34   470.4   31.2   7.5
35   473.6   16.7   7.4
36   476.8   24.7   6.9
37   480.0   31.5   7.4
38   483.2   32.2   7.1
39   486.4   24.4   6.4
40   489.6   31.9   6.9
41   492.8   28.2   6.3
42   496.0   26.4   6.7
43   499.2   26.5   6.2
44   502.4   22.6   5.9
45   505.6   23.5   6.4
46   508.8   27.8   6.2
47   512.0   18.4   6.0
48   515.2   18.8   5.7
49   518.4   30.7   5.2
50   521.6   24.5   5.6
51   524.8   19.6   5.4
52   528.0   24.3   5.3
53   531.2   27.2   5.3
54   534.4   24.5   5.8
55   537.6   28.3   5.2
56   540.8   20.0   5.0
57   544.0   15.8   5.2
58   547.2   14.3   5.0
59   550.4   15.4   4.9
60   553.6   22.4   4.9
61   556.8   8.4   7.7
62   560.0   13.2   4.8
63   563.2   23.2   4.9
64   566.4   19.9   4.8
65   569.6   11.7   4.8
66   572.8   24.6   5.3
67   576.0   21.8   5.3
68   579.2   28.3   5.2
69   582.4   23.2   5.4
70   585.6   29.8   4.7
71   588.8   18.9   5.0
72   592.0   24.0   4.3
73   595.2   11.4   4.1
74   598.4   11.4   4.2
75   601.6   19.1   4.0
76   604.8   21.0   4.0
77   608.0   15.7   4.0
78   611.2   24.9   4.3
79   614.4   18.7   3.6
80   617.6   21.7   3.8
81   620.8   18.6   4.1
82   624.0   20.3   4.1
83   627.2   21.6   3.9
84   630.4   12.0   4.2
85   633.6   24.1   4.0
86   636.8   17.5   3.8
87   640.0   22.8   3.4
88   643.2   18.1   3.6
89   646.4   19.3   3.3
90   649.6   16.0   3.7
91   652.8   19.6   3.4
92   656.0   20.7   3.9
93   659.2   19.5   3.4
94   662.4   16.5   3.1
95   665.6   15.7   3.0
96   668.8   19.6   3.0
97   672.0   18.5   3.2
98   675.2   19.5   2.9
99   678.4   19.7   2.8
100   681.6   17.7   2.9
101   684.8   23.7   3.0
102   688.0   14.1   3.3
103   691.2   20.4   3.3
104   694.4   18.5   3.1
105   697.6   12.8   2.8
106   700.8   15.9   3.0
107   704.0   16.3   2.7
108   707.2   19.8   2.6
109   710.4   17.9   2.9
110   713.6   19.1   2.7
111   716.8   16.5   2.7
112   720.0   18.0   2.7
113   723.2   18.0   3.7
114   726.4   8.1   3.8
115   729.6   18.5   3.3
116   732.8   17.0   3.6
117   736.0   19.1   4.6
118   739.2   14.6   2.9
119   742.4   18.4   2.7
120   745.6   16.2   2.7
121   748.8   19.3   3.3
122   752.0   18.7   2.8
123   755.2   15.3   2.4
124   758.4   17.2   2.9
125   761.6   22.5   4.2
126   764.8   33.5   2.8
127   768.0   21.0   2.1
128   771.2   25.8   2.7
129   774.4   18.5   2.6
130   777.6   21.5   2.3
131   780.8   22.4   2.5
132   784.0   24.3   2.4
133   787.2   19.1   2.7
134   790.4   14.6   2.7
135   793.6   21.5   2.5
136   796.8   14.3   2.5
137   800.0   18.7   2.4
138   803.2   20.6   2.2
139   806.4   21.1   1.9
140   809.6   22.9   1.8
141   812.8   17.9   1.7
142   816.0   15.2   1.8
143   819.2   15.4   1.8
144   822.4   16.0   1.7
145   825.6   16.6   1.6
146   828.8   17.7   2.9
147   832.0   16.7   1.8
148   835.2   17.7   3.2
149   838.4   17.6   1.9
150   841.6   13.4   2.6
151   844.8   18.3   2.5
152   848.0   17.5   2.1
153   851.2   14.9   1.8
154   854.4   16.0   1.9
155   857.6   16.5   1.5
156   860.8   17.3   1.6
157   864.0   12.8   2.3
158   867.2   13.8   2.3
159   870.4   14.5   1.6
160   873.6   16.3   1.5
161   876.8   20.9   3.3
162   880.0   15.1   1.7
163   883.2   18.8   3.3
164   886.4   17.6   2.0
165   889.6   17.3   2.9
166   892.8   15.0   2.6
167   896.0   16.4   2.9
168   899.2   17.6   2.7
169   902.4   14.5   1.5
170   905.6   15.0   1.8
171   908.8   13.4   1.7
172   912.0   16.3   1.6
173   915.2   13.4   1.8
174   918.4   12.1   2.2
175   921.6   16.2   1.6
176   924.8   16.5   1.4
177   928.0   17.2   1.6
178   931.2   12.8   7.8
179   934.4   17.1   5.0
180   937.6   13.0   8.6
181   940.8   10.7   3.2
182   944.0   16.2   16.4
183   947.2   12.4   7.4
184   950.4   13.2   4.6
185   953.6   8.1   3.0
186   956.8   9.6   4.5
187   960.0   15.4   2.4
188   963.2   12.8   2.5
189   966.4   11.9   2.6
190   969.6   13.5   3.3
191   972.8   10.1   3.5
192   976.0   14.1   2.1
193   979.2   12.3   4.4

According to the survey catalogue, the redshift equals 0.165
